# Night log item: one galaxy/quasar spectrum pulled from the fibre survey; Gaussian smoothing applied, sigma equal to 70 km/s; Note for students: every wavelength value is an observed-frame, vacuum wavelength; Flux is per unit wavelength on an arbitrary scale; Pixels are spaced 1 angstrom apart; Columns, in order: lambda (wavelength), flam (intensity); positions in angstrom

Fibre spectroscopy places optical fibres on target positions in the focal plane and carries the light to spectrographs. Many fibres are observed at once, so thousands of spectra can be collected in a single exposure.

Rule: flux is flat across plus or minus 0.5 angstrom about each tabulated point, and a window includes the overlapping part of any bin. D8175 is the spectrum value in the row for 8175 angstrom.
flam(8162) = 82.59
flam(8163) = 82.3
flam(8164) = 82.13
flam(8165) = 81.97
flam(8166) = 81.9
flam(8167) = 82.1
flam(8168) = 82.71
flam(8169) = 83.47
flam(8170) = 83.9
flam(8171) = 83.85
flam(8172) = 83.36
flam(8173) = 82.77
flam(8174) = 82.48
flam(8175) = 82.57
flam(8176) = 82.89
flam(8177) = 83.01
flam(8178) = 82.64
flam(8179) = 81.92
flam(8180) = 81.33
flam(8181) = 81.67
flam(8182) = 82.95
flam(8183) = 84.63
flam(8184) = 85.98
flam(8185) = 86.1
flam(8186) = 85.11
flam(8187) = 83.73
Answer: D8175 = 82.57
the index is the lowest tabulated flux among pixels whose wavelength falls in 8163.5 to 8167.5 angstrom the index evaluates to 81.9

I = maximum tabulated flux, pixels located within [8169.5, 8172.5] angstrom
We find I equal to 83.9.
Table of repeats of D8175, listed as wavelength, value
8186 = 85.11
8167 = 82.1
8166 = 81.9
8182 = 82.95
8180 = 81.33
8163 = 82.3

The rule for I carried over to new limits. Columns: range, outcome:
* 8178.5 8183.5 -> 84.63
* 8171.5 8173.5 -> 83.36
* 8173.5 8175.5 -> 82.57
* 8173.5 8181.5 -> 83.01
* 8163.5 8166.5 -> 82.13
